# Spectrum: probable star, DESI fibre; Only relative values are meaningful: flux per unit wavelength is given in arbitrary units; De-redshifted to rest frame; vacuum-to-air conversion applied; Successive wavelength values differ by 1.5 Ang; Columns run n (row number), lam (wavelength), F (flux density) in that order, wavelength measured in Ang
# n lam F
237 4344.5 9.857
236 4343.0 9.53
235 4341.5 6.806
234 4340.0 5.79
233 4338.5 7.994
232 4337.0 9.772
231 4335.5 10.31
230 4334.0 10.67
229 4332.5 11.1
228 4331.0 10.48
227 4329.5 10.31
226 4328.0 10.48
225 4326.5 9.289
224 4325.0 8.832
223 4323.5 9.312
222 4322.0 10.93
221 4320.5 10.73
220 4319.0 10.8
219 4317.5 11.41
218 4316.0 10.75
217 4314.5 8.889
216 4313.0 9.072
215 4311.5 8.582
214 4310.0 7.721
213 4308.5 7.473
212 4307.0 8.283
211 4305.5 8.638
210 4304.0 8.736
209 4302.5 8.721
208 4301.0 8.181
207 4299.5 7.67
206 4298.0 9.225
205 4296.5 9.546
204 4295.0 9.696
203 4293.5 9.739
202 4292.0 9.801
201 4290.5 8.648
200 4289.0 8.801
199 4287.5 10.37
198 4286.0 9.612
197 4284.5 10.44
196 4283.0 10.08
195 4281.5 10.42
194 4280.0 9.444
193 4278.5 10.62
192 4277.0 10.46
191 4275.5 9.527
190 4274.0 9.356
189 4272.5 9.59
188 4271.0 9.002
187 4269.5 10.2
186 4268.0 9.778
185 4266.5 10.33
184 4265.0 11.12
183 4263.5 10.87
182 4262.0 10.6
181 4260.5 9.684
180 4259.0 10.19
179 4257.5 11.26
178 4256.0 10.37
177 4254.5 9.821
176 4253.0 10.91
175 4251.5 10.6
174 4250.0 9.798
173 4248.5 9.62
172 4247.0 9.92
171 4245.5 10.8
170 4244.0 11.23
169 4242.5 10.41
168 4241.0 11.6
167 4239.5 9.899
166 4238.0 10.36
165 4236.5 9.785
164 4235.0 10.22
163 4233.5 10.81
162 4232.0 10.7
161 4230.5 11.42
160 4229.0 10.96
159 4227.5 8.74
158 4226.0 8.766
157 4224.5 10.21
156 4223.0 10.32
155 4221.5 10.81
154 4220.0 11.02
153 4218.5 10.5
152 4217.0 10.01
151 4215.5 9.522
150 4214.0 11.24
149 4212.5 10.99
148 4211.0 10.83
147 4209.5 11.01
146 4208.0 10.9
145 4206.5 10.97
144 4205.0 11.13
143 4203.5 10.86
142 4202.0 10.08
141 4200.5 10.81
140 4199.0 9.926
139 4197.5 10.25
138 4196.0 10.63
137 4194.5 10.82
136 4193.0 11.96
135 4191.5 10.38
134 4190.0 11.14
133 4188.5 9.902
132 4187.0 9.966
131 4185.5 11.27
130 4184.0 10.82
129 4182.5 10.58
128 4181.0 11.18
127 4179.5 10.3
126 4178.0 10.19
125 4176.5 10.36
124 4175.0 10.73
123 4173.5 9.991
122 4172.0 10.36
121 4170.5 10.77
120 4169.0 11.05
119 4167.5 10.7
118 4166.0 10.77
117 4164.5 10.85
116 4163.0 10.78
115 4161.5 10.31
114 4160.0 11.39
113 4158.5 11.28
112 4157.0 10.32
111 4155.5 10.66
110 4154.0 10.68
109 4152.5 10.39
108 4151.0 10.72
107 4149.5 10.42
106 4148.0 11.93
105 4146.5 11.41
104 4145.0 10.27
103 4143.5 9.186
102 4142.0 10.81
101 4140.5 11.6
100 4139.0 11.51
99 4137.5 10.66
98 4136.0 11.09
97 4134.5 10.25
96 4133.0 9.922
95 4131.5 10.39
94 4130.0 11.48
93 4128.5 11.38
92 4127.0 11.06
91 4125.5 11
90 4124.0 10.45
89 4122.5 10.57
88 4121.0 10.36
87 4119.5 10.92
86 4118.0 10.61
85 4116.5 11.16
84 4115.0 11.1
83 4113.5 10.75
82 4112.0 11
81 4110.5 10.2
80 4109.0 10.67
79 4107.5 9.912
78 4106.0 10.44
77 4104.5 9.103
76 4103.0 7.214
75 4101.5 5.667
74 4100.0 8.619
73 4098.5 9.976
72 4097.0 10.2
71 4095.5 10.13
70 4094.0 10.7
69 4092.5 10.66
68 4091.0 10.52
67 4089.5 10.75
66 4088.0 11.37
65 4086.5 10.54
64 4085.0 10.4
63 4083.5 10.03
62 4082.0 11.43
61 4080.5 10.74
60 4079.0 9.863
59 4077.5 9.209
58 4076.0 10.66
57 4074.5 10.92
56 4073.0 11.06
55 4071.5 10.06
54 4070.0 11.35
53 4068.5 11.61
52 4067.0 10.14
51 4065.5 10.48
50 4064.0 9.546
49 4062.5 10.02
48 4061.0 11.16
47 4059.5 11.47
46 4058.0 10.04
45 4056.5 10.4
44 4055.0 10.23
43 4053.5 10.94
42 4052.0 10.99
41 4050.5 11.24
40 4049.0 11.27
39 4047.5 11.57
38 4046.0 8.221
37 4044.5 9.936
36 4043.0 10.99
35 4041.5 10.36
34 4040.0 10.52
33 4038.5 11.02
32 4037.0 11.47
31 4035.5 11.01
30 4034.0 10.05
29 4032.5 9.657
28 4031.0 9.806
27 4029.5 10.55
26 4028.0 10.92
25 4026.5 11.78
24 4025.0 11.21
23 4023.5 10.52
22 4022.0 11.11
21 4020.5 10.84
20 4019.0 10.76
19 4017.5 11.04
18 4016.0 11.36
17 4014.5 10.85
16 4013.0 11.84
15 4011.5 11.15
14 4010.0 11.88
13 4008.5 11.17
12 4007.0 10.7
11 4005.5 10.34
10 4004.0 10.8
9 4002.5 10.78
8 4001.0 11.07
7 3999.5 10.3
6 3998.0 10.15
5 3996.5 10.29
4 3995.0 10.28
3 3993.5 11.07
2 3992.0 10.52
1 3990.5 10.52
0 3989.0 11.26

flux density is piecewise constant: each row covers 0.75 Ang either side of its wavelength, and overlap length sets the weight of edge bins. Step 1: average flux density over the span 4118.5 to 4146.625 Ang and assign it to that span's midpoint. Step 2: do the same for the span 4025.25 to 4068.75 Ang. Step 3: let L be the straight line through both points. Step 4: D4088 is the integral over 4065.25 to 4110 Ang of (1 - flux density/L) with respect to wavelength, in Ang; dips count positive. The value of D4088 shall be 2.2 Ang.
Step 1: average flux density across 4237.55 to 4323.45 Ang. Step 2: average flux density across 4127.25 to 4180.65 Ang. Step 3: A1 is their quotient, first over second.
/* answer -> 0.9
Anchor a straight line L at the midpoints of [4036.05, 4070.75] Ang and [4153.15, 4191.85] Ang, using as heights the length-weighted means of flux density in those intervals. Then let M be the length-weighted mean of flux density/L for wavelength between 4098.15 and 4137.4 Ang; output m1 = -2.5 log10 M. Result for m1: 0.045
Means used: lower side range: 10.7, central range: 10.2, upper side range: 10.6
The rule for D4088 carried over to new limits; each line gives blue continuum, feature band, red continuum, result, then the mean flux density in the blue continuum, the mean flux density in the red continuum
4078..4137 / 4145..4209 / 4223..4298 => -3.00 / 10.3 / 10.1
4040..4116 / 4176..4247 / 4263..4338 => -4.51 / 10.3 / 9.67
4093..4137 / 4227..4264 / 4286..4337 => -2.62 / 10.2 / 9.5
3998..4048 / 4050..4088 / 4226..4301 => 0.12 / 10.8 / 10.1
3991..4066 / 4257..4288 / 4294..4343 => -2.08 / 10.7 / 9.26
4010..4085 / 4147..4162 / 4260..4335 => -0.83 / 10.7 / 9.68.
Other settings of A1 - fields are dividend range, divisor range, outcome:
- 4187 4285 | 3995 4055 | 0.97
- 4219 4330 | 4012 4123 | 0.94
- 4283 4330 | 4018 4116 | 0.90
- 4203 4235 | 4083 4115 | 1.06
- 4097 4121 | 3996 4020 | 0.90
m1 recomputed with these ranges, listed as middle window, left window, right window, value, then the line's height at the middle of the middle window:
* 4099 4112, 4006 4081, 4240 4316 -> 0.15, 10.5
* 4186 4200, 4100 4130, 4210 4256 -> -0.03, 10.3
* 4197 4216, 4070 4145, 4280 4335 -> -0.07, 9.97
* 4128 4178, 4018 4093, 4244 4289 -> -0.03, 10.4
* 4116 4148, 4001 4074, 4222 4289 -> -0.03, 10.5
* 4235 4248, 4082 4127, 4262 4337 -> -0.07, 9.84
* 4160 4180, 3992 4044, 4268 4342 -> -0.05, 10.1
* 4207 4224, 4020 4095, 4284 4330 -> -0.09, 9.83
